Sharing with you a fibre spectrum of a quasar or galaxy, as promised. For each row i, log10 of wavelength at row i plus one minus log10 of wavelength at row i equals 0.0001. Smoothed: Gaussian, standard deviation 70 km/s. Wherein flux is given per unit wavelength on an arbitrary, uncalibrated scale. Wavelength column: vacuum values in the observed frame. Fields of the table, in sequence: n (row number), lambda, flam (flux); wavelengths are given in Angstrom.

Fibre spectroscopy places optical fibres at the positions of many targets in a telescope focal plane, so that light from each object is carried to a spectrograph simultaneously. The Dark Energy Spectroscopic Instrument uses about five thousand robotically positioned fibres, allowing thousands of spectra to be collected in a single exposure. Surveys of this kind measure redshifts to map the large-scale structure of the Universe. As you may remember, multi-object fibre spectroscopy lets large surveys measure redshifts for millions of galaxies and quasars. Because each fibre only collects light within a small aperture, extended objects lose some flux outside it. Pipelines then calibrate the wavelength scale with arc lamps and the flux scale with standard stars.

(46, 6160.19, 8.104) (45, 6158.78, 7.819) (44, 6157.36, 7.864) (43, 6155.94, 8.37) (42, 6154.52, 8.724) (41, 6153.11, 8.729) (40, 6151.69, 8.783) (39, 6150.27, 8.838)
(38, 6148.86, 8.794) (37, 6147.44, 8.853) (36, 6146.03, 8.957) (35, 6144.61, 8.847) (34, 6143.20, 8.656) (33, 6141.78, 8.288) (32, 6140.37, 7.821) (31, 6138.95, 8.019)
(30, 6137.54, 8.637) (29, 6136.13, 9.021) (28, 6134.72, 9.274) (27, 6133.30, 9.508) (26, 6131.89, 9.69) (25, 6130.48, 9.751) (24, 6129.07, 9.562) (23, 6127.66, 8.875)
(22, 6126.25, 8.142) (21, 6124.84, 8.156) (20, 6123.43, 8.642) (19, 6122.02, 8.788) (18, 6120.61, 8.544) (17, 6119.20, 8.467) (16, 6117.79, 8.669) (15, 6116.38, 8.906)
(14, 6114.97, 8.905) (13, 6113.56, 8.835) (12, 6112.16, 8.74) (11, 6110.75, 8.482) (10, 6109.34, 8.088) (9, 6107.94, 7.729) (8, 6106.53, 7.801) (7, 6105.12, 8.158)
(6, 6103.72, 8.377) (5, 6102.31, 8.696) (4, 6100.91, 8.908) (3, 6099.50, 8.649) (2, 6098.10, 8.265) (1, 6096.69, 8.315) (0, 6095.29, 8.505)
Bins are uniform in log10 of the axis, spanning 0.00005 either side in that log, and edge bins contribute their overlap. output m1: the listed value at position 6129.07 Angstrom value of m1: 9.562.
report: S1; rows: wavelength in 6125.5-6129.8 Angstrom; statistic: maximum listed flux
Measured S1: 9.562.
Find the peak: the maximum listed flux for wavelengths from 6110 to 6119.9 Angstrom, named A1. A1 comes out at 8.906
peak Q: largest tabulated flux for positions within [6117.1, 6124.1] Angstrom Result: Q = 8.788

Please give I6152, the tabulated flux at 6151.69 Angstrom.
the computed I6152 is 8.783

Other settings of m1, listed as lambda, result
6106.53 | 7.801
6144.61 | 8.847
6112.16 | 8.74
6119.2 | 8.467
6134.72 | 9.274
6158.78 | 7.819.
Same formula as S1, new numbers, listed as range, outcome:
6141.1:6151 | 8.957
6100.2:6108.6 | 8.908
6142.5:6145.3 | 8.847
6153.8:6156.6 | 8.724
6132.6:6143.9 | 9.508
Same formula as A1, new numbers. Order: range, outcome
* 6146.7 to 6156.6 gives 8.853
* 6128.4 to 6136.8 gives 9.751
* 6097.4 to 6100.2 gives 8.649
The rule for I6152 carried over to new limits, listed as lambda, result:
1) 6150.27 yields 8.838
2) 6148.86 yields 8.794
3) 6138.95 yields 8.019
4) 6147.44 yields 8.853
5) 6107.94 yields 7.729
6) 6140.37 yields 7.821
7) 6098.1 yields 8.265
